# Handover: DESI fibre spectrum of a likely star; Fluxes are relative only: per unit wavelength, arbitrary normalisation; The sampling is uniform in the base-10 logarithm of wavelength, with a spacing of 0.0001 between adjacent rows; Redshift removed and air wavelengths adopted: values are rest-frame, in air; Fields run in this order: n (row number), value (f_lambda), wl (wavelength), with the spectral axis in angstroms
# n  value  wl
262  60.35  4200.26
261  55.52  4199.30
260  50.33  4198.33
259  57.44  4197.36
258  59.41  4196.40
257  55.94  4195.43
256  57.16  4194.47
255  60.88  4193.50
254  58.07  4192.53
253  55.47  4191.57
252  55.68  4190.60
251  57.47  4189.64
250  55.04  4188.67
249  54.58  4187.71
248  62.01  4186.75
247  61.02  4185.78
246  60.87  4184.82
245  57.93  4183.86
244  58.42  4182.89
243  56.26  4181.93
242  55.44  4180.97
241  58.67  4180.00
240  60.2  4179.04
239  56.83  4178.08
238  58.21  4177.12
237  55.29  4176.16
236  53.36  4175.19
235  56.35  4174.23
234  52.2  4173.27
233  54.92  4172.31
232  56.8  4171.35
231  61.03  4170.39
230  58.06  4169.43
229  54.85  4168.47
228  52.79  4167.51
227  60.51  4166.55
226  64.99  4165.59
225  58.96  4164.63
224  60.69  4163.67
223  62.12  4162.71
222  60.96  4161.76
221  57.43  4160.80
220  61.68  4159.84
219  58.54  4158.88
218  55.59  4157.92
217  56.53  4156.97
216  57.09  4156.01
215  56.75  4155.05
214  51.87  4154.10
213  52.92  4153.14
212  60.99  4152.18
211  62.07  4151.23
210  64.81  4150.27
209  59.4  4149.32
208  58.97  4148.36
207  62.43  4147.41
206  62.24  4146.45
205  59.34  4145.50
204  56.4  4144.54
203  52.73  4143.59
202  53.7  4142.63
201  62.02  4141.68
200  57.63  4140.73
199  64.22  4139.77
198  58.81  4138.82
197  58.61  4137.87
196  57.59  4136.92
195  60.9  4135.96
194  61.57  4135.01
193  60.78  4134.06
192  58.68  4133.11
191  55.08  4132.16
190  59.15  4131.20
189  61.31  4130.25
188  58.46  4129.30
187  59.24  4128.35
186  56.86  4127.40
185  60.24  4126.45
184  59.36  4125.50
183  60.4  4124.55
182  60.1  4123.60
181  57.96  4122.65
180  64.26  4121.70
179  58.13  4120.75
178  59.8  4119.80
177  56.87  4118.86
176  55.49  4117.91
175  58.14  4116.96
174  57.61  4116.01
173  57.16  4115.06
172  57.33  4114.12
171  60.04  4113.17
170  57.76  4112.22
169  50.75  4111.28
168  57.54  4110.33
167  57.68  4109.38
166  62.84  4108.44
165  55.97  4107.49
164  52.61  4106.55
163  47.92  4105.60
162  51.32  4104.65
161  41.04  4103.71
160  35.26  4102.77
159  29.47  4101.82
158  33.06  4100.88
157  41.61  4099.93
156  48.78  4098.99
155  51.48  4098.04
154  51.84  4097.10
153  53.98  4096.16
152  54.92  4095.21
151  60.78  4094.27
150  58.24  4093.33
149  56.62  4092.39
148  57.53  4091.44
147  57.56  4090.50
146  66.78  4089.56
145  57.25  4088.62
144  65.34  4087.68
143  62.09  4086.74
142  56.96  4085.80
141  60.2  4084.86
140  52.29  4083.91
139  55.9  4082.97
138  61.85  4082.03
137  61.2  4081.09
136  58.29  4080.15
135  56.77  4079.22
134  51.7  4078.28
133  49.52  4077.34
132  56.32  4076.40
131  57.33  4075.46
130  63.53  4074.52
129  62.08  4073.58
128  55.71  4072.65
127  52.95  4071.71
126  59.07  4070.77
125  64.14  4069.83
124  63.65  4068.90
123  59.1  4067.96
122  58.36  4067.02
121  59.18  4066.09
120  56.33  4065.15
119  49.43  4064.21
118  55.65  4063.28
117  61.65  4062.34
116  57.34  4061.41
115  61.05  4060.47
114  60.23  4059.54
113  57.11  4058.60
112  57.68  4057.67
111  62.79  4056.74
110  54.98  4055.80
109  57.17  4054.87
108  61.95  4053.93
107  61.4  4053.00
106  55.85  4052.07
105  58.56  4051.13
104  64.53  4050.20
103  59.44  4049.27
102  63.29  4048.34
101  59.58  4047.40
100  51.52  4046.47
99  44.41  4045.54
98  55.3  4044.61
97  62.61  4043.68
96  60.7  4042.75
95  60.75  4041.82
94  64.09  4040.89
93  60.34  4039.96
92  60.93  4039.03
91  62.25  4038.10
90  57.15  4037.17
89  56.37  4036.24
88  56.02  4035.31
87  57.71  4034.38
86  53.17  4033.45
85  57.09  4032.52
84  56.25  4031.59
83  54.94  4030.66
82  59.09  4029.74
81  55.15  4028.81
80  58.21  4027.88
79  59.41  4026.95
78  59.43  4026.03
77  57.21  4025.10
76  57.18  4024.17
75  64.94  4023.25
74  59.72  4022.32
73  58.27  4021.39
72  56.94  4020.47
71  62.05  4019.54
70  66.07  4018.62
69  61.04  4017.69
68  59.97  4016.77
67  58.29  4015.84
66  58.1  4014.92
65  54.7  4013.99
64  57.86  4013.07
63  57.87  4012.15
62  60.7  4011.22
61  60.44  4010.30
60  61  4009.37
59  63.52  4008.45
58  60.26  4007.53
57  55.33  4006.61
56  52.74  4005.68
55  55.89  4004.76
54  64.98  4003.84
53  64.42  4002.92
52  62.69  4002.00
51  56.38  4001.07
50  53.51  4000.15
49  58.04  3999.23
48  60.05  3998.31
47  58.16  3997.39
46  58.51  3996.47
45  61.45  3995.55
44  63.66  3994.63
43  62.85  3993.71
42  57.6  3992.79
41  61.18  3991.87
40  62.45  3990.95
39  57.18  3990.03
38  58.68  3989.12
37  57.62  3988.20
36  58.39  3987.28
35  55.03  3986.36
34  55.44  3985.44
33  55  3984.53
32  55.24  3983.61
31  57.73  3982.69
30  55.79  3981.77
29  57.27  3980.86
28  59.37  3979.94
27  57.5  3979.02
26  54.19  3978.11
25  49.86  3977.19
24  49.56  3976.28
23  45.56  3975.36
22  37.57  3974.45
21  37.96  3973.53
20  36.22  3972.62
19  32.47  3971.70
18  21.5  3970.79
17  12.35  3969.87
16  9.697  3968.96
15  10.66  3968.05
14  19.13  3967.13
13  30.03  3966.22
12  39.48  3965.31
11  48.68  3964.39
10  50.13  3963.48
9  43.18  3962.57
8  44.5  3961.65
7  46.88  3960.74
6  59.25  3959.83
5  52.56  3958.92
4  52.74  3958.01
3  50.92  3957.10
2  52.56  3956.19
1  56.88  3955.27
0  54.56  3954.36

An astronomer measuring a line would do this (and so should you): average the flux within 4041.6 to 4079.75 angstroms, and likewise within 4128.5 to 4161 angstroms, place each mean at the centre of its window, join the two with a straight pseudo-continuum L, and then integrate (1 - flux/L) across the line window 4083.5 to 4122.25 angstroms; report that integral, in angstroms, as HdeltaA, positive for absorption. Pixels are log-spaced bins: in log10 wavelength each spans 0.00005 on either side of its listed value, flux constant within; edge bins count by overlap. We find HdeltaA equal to 2.6 angstroms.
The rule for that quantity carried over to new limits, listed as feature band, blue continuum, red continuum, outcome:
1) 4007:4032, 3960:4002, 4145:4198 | -4.3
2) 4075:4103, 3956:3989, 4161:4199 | -1.2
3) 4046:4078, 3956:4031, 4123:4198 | -1.9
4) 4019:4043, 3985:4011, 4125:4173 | 0.2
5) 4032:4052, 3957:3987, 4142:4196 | -3.9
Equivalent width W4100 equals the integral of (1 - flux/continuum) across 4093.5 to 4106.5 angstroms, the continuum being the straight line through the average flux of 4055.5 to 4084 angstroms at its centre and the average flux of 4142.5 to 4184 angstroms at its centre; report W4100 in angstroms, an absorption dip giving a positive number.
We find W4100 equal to 2.51 angstroms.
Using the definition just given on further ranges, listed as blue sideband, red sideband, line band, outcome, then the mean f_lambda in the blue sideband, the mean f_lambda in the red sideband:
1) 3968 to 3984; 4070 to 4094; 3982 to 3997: -5.0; 41.9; 58.2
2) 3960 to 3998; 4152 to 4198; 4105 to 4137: -1.9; 47.6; 57.6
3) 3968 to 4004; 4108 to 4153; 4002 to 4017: -1.9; 51.5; 59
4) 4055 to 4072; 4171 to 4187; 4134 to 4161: -0.5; 58.4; 57.3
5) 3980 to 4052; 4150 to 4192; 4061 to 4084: 0.3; 58.7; 57.8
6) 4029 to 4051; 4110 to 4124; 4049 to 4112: 2.3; 58.1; 57.9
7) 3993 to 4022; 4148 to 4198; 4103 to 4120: 1.0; 59.5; 57.9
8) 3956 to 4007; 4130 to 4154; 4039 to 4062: -2.1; 50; 59.1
